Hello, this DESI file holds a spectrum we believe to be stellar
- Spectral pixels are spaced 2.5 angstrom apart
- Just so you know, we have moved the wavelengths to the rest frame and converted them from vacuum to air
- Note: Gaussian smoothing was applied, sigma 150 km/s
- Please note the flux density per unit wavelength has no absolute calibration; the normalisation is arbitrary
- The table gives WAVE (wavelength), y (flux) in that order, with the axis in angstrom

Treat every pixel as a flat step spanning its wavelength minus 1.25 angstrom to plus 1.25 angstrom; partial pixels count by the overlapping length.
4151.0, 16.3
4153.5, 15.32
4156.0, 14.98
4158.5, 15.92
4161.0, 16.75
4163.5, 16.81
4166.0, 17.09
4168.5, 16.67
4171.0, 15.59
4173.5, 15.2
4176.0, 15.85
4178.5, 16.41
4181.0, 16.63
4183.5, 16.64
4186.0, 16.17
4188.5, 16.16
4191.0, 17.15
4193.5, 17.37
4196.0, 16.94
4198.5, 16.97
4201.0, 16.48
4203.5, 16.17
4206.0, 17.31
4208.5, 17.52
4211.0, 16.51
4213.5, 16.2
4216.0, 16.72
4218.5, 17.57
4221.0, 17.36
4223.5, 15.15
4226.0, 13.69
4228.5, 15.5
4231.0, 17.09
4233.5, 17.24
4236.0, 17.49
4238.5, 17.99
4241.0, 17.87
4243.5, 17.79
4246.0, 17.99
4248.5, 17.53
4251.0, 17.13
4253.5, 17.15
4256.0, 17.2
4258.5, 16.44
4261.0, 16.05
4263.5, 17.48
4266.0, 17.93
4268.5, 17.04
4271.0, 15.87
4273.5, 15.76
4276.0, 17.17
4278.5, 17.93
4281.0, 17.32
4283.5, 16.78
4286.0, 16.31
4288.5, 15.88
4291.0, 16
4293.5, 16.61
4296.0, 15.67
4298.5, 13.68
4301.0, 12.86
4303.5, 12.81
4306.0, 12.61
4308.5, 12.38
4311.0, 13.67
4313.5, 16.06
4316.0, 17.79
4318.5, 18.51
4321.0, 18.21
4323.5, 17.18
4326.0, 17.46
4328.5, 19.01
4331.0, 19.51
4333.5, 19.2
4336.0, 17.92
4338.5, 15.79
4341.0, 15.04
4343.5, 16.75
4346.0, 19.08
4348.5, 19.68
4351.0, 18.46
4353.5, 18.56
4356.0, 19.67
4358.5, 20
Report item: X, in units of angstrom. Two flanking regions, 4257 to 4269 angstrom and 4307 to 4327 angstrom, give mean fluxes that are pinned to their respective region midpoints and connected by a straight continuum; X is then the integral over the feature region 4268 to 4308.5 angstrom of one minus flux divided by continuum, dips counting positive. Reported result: 2.9 angstrom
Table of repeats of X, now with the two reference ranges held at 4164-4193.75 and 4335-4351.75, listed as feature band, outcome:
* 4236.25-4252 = -0.8 angstrom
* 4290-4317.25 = 4.2 angstrom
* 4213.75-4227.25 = 0.5 angstrom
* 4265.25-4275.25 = 0.2 angstrom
